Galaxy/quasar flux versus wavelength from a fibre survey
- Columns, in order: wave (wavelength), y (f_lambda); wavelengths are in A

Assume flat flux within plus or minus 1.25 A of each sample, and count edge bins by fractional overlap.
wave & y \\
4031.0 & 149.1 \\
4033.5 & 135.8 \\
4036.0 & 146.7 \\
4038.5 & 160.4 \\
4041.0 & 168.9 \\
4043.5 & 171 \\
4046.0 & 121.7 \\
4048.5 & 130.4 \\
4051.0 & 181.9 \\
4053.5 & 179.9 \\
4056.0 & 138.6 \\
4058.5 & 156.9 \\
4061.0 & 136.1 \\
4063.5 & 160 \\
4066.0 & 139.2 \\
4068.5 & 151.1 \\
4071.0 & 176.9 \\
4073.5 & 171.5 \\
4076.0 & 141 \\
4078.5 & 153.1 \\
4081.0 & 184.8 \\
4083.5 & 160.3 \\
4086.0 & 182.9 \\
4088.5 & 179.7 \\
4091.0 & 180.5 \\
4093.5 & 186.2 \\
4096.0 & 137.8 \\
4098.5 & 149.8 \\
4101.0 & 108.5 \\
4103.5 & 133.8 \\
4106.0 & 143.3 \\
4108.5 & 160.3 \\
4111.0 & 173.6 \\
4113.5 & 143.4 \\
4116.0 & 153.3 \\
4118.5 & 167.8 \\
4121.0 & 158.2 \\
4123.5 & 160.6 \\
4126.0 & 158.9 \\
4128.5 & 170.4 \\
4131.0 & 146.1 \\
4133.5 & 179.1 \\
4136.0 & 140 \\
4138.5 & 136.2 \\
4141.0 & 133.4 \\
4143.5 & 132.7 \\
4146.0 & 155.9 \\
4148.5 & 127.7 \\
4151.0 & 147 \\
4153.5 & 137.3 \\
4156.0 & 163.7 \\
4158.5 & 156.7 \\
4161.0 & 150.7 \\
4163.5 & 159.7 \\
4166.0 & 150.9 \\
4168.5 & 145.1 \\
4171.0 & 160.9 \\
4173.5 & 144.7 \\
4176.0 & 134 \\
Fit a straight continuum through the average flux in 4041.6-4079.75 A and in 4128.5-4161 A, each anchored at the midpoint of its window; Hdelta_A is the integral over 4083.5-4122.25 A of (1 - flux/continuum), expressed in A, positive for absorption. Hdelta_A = -1.7 A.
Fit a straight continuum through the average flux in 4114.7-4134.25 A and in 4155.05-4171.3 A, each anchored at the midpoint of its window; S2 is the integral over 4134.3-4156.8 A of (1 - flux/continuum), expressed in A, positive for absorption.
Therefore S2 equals 2.3 A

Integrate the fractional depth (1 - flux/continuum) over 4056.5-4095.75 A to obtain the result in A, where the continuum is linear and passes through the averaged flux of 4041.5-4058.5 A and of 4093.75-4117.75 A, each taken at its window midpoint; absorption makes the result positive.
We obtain -3.1 A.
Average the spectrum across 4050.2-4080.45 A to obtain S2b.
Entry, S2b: 157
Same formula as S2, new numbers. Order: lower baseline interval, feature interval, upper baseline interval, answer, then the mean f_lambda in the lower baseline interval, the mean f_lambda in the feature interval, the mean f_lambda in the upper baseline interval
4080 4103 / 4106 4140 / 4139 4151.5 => -1.9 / 162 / 157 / 139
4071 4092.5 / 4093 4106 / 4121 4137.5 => 2.0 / 170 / 141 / 159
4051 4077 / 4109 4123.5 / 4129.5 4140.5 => -0.8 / 157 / 159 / 150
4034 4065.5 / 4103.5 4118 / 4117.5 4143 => 0.0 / 154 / 154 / 154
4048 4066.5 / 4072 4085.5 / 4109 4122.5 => -0.6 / 154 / 164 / 159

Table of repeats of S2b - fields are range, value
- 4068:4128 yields 159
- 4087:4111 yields 155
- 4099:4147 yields 150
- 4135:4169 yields 146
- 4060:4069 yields 147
